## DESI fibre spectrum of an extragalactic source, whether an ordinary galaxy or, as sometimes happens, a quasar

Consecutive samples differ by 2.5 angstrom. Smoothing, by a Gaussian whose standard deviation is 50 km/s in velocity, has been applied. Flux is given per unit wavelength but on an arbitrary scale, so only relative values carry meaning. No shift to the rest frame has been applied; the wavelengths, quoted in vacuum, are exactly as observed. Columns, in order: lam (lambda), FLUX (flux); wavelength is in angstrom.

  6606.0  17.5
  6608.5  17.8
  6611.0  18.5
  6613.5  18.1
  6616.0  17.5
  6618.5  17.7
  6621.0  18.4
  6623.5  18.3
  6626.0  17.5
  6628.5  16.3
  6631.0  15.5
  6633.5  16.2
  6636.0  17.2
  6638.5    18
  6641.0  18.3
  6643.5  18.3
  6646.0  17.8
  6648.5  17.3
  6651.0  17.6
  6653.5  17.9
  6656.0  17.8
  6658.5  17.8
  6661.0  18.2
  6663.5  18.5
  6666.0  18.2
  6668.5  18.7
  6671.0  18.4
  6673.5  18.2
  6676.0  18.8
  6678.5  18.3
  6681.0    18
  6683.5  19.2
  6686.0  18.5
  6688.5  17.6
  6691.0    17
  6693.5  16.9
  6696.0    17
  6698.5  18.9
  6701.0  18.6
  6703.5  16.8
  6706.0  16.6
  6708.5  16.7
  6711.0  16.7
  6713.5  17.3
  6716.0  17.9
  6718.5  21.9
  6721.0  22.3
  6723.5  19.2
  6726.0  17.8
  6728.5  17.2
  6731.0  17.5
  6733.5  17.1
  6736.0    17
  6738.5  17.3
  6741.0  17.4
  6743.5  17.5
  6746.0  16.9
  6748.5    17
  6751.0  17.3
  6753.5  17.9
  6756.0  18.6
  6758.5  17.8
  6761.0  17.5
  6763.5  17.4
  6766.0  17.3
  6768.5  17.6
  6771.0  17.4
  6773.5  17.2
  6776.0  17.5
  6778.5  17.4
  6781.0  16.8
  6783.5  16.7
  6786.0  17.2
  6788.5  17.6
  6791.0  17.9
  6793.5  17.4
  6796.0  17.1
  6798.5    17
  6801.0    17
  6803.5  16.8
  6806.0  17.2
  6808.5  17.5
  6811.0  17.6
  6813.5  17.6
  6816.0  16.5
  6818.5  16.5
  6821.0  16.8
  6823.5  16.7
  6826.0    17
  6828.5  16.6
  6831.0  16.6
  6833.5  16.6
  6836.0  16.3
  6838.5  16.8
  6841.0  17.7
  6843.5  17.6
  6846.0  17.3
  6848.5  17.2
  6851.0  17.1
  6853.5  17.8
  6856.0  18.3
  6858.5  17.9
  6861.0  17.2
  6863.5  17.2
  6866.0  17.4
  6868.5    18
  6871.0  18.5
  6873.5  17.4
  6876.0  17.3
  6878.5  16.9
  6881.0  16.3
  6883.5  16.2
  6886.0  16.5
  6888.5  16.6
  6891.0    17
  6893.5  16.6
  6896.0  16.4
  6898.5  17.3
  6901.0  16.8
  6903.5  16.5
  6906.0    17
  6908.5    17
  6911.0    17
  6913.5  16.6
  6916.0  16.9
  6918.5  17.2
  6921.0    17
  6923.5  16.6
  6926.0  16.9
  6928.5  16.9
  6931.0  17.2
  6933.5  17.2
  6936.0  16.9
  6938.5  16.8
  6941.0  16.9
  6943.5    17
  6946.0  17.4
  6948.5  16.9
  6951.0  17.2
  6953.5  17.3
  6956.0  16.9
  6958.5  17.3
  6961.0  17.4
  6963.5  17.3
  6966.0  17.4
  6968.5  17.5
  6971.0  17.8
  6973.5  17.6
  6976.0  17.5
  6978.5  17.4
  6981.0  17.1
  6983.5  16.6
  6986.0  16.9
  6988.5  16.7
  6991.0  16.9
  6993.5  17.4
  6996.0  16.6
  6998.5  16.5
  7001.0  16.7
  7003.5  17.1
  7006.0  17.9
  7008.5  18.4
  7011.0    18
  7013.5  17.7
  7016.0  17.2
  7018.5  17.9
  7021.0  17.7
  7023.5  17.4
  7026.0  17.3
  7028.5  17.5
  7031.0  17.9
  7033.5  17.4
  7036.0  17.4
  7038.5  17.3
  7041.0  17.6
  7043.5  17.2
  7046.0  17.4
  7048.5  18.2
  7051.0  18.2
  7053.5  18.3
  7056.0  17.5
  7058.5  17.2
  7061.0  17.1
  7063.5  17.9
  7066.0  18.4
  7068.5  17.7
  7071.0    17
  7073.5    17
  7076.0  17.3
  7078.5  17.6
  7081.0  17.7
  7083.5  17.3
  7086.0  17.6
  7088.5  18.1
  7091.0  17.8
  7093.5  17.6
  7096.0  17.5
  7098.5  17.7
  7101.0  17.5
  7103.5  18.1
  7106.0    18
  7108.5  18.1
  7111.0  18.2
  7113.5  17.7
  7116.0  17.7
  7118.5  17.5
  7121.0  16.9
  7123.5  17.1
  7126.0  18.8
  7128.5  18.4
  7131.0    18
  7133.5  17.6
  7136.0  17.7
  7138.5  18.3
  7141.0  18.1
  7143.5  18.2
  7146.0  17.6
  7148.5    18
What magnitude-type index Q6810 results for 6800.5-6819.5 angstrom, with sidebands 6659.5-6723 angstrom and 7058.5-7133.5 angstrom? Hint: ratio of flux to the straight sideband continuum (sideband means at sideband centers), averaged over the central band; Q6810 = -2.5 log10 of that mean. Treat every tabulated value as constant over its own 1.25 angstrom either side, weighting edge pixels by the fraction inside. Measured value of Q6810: 0.06 mag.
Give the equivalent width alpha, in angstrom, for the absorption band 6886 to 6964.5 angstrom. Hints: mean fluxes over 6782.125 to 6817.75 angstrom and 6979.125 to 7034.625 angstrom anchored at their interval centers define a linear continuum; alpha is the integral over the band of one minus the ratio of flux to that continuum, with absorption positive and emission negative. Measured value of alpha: 1.4 angstrom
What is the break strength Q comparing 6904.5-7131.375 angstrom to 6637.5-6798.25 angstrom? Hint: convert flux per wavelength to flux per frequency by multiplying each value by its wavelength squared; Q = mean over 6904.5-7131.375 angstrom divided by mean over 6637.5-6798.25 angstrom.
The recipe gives 1.07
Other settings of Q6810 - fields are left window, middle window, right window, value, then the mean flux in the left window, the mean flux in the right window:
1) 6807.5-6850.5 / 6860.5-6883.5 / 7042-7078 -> -0.01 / 17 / 17.6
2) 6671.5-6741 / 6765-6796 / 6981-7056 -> 0.03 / 18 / 17.4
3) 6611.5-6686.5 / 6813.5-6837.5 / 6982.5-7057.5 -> 0.06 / 17.9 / 17.4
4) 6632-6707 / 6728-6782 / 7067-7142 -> 0.03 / 17.9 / 17.7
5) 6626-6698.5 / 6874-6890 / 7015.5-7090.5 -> 0.06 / 17.8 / 17.6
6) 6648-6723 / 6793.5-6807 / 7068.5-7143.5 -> 0.06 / 18.1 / 17.7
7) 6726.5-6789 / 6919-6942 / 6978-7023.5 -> 0.02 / 17.4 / 17.3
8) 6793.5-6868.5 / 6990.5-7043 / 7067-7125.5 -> 0.00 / 17.2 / 17.6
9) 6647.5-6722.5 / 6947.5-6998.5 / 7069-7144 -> 0.04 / 18.1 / 17.7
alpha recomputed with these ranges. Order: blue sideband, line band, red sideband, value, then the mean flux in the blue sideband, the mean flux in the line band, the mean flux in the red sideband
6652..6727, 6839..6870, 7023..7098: 0.64 angstrom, 18.2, 17.5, 17.6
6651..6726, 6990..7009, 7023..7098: 0.58 angstrom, 18.2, 17.1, 17.6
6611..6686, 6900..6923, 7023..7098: 1.05 angstrom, 17.9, 16.9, 17.6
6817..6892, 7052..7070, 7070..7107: -0.20 angstrom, 17.1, 17.7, 17.6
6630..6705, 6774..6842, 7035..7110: 2.79 angstrom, 17.9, 17.1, 17.6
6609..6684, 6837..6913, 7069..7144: 2.77 angstrom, 17.9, 17.2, 17.7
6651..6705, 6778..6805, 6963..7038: 0.96 angstrom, 18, 17.2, 17.4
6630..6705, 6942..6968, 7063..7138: 0.80 angstrom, 17.9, 17.2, 17.7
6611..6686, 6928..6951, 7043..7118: 0.93 angstrom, 17.9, 17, 17.7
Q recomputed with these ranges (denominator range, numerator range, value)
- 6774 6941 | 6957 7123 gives 1.08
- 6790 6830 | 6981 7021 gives 1.07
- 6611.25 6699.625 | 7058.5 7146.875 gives 1.13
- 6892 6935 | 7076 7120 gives 1.11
